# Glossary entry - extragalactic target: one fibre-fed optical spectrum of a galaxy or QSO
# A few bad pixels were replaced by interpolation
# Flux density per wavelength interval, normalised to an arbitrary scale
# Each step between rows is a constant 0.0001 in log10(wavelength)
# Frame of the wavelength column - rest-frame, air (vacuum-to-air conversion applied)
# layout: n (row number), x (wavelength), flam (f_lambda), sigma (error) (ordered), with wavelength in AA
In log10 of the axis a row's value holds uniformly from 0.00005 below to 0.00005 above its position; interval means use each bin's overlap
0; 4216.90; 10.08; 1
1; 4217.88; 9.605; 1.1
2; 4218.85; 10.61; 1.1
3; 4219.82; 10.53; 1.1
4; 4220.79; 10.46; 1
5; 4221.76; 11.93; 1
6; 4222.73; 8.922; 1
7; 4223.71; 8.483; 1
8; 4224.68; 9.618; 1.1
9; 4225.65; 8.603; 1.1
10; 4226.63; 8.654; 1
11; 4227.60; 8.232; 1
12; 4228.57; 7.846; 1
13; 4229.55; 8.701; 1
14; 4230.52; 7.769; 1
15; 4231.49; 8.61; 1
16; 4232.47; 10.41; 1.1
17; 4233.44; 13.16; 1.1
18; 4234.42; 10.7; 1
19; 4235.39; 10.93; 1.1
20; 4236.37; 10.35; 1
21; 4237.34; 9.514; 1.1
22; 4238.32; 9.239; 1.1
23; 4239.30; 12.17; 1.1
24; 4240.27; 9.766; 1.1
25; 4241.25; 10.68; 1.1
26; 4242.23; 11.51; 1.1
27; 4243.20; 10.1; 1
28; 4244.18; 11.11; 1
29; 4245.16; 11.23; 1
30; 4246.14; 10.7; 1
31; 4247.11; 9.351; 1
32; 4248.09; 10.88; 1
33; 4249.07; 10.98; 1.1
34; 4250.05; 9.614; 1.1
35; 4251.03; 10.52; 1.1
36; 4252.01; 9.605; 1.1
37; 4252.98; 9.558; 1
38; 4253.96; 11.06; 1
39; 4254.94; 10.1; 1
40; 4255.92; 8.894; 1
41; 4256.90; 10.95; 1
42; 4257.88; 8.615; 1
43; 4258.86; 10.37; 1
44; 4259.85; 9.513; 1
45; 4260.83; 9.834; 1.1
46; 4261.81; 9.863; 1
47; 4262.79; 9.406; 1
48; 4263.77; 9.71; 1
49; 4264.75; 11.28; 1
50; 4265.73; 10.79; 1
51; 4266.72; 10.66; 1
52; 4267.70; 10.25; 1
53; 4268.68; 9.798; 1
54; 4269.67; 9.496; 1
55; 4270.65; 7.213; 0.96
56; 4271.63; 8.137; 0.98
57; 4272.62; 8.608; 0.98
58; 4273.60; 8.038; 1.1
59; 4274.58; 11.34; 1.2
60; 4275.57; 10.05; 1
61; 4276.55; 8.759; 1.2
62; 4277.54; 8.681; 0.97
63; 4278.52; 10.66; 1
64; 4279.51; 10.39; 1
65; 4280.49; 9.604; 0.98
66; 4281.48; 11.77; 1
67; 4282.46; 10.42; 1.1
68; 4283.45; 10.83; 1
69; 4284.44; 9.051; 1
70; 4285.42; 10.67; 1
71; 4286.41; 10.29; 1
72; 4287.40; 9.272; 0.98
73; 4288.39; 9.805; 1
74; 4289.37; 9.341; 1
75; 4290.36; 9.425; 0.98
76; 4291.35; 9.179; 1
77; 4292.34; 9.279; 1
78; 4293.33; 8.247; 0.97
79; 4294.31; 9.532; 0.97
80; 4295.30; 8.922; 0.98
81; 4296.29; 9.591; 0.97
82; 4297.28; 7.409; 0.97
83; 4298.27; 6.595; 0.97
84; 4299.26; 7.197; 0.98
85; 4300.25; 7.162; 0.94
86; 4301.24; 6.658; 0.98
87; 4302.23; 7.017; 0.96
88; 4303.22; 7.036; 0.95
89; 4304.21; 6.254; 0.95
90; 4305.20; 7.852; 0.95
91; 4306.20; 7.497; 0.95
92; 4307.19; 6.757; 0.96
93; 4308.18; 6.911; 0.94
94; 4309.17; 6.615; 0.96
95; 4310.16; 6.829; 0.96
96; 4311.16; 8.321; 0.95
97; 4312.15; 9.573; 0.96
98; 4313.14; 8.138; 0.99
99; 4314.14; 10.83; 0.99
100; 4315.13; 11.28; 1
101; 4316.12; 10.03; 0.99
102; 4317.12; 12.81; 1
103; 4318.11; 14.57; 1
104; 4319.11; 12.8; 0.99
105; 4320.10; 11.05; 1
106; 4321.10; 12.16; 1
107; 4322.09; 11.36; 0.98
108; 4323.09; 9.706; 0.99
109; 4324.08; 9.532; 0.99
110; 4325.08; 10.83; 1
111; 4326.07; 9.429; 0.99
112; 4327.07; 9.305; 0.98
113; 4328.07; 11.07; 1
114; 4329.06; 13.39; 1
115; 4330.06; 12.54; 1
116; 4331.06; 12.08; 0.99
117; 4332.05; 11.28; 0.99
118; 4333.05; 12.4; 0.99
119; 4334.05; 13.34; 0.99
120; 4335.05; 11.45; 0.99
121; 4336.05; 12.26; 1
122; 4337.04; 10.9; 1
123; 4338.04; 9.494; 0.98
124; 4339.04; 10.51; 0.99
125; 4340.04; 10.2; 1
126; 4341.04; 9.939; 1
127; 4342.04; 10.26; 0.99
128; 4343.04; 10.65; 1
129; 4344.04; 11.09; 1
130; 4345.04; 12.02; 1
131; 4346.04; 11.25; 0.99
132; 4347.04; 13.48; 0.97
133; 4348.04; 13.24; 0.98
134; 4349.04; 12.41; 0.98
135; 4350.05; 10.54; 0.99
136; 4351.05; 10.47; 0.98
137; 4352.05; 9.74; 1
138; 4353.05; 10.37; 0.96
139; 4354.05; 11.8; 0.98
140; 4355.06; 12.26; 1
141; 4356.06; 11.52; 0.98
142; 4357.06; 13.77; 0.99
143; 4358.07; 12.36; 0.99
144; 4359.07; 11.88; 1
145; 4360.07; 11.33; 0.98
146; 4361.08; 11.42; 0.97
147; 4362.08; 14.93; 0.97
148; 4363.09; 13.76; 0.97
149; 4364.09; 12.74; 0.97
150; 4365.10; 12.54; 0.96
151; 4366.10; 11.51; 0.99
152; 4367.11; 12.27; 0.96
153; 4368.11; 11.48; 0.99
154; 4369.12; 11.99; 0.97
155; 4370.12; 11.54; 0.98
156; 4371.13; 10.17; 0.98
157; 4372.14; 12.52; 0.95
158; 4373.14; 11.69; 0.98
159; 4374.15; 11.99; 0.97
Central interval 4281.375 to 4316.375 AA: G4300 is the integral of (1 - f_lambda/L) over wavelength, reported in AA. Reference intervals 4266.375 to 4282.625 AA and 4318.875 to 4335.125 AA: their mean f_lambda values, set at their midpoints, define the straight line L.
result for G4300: 6.0 AA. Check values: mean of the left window 9.62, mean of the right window 11.4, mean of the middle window 8.61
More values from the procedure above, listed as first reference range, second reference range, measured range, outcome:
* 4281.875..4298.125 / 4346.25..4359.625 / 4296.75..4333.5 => 3.2 AA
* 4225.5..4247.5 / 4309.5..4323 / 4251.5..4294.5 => 2.4 AA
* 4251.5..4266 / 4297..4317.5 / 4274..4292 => -1.9 AA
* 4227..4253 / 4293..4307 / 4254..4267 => -1.1 AA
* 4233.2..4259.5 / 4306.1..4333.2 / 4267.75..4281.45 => 1.3 AA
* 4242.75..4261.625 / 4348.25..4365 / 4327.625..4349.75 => 0.1 AA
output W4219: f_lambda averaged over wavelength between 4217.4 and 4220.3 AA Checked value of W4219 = 10.3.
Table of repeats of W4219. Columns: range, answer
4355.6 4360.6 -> 12.2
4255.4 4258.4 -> 9.5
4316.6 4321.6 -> 12.7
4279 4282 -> 10.6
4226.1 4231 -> 8.24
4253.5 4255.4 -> 10.6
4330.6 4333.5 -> 11.9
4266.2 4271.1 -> 9.5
